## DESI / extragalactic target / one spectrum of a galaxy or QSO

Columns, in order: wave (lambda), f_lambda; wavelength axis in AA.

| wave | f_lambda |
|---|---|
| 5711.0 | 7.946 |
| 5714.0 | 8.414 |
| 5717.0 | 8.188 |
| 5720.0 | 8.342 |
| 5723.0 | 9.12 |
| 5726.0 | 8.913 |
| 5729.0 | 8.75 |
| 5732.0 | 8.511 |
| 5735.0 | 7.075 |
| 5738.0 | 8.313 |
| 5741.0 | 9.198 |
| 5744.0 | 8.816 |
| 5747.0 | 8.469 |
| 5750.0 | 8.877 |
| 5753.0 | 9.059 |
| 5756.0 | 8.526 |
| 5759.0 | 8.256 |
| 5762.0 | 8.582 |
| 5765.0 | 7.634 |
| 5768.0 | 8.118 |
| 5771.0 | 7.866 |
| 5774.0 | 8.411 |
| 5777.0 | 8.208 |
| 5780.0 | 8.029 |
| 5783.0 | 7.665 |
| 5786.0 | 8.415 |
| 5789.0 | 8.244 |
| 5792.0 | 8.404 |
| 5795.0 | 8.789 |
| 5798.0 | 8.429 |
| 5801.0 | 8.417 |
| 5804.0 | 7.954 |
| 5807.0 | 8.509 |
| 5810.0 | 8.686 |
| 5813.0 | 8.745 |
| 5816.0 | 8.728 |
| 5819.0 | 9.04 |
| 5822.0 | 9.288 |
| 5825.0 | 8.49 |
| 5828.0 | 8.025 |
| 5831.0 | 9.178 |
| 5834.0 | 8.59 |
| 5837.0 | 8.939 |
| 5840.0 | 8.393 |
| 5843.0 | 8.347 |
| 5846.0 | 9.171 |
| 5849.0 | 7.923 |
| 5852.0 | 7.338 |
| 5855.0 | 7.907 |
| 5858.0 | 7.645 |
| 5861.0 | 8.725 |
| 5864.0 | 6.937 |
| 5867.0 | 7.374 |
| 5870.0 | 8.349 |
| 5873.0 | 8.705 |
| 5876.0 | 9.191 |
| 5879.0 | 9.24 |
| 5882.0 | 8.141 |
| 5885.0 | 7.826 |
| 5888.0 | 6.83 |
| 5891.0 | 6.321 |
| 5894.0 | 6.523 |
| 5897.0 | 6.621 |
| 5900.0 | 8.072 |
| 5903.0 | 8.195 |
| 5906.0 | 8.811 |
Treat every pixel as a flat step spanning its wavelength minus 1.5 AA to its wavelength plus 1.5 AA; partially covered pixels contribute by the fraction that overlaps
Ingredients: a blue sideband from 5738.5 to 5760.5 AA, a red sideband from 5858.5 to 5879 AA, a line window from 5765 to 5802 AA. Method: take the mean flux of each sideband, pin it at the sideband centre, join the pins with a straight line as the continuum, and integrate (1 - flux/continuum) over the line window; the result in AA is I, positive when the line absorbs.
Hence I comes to 1.6 AA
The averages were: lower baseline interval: 8.72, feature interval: 8.22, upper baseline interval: 8.26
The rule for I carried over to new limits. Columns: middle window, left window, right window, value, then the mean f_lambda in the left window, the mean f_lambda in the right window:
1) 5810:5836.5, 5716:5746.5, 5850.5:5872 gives -2.5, 8.53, 7.78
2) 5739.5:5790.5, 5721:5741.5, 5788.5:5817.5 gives 0.8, 8.52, 8.5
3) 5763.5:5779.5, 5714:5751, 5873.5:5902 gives 0.5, 8.54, 7.69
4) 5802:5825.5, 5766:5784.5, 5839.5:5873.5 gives -1.9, 8.04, 8.04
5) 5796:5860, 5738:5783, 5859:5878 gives -1.4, 8.4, 8.23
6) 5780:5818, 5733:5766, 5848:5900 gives -1.1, 8.45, 7.75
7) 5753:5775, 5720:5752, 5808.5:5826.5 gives 1.1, 8.6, 8.83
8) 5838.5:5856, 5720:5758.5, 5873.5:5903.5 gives -0.5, 8.61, 7.71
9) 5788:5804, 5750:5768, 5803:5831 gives 0.3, 8.43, 8.65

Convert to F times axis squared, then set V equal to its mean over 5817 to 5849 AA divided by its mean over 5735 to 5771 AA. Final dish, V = 1.06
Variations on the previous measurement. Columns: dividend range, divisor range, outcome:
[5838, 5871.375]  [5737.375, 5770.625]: 0.98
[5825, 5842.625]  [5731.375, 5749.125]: 1.06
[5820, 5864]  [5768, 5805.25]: 1.04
